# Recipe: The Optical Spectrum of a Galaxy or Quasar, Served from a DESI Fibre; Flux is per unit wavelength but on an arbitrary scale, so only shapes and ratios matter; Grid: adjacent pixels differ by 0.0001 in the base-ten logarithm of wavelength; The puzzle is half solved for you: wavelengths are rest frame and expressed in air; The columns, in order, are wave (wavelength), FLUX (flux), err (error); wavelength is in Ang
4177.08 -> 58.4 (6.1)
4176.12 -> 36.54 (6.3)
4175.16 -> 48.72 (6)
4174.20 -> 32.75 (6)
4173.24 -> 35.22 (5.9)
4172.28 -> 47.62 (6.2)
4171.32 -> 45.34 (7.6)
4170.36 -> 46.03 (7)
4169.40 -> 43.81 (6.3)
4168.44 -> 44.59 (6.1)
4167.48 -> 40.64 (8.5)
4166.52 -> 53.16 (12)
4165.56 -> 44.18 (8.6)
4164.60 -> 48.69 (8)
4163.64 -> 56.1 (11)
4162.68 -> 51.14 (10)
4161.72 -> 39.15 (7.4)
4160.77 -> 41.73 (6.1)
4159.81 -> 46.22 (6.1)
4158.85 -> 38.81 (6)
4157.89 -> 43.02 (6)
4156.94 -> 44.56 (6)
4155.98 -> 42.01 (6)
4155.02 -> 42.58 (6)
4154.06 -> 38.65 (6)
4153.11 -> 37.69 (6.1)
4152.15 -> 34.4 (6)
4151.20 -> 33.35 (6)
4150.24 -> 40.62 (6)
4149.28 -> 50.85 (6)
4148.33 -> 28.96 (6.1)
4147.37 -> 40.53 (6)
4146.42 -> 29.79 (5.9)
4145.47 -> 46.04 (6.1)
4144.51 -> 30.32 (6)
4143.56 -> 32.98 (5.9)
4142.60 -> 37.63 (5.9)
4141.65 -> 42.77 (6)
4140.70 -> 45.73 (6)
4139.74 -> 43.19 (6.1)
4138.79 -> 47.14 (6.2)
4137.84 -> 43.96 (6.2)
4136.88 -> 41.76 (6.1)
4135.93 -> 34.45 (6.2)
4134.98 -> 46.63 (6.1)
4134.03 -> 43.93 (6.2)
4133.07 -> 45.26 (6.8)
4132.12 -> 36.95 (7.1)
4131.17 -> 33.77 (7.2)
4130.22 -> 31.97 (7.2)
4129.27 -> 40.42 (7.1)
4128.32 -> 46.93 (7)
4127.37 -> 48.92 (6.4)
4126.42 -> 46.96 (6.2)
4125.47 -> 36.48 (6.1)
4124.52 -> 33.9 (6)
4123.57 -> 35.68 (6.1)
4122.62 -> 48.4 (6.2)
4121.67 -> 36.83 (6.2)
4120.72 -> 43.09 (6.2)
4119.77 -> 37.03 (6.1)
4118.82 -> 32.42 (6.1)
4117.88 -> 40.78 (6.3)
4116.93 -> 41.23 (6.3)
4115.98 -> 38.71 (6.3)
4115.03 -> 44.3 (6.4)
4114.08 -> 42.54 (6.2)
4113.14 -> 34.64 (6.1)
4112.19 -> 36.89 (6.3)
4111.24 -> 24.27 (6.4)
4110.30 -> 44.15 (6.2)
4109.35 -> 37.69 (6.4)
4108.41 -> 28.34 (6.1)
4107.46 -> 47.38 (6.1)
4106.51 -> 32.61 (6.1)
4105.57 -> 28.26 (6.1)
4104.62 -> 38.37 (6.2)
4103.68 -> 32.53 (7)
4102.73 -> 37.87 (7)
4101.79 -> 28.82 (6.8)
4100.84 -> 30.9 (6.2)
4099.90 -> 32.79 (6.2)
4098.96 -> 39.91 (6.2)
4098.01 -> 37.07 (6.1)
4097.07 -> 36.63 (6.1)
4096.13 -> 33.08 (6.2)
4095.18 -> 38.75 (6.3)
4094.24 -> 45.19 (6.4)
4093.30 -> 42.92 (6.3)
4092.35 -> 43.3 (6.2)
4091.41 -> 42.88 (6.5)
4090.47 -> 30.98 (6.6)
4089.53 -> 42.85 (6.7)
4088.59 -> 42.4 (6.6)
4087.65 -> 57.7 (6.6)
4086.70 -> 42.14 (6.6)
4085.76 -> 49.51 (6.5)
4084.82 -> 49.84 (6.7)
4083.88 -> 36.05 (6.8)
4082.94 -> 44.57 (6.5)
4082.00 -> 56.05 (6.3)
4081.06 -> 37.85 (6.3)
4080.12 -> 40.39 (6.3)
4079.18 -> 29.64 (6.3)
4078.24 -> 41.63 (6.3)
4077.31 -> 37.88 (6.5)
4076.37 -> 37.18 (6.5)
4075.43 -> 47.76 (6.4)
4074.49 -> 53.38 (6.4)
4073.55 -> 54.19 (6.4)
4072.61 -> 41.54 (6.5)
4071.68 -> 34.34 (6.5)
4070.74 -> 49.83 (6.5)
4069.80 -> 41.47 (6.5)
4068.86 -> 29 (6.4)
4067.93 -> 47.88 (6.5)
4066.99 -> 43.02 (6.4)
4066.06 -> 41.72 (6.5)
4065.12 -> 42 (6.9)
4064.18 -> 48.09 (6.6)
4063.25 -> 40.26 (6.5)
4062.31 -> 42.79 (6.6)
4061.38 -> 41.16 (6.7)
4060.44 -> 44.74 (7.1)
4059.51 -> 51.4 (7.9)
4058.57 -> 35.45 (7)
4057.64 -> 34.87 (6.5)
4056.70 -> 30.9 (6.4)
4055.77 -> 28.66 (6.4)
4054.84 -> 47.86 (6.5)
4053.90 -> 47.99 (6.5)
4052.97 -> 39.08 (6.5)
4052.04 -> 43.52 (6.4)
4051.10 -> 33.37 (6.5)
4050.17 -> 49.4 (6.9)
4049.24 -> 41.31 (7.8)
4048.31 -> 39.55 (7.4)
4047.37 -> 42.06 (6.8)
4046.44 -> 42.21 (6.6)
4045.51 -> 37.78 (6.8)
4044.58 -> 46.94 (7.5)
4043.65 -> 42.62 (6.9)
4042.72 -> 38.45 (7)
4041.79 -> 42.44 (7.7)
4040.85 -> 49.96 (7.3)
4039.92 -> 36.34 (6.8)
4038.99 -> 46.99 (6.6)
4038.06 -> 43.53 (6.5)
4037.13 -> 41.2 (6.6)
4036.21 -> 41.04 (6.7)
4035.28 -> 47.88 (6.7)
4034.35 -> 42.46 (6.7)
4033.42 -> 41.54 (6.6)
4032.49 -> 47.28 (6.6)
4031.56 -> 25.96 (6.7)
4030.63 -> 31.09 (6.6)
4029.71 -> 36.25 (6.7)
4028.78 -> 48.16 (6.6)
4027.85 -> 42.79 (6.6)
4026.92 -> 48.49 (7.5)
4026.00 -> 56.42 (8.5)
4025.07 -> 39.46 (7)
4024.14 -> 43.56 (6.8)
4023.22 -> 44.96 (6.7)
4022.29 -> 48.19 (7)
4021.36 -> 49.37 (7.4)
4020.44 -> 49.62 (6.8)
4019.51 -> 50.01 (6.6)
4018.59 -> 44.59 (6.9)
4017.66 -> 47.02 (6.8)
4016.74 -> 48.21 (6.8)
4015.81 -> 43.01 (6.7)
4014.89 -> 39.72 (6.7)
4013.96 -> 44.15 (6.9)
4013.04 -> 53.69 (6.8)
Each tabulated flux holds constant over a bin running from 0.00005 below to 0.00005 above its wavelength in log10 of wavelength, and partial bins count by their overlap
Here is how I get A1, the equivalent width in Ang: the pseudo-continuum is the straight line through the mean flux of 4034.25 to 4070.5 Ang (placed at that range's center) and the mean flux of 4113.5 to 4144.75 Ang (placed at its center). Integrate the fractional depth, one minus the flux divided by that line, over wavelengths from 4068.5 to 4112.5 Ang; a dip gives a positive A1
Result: 1.4 Ang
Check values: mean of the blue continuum 41.8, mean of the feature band 39.8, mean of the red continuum 40.5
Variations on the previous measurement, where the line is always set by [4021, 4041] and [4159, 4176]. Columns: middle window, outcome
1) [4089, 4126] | 5.5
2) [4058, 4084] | 0.6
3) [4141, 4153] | 1.9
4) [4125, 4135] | 0.6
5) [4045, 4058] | 1.0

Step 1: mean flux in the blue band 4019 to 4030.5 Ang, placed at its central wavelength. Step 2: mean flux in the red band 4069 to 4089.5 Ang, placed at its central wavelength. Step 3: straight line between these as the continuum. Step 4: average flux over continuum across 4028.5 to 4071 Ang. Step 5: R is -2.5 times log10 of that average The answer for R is 0.09 mag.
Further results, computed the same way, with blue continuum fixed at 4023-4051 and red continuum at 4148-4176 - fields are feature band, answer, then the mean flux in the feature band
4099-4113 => 0.229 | 34.5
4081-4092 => -0.051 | 44.6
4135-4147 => 0.073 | 39.9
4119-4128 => 0.054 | 40.6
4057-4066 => 0.013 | 42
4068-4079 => 0.003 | 42.4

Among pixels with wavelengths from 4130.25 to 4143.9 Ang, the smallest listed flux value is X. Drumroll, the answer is 32.98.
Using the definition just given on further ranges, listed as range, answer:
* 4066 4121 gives 24.27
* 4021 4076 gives 25.96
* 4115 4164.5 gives 28.96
